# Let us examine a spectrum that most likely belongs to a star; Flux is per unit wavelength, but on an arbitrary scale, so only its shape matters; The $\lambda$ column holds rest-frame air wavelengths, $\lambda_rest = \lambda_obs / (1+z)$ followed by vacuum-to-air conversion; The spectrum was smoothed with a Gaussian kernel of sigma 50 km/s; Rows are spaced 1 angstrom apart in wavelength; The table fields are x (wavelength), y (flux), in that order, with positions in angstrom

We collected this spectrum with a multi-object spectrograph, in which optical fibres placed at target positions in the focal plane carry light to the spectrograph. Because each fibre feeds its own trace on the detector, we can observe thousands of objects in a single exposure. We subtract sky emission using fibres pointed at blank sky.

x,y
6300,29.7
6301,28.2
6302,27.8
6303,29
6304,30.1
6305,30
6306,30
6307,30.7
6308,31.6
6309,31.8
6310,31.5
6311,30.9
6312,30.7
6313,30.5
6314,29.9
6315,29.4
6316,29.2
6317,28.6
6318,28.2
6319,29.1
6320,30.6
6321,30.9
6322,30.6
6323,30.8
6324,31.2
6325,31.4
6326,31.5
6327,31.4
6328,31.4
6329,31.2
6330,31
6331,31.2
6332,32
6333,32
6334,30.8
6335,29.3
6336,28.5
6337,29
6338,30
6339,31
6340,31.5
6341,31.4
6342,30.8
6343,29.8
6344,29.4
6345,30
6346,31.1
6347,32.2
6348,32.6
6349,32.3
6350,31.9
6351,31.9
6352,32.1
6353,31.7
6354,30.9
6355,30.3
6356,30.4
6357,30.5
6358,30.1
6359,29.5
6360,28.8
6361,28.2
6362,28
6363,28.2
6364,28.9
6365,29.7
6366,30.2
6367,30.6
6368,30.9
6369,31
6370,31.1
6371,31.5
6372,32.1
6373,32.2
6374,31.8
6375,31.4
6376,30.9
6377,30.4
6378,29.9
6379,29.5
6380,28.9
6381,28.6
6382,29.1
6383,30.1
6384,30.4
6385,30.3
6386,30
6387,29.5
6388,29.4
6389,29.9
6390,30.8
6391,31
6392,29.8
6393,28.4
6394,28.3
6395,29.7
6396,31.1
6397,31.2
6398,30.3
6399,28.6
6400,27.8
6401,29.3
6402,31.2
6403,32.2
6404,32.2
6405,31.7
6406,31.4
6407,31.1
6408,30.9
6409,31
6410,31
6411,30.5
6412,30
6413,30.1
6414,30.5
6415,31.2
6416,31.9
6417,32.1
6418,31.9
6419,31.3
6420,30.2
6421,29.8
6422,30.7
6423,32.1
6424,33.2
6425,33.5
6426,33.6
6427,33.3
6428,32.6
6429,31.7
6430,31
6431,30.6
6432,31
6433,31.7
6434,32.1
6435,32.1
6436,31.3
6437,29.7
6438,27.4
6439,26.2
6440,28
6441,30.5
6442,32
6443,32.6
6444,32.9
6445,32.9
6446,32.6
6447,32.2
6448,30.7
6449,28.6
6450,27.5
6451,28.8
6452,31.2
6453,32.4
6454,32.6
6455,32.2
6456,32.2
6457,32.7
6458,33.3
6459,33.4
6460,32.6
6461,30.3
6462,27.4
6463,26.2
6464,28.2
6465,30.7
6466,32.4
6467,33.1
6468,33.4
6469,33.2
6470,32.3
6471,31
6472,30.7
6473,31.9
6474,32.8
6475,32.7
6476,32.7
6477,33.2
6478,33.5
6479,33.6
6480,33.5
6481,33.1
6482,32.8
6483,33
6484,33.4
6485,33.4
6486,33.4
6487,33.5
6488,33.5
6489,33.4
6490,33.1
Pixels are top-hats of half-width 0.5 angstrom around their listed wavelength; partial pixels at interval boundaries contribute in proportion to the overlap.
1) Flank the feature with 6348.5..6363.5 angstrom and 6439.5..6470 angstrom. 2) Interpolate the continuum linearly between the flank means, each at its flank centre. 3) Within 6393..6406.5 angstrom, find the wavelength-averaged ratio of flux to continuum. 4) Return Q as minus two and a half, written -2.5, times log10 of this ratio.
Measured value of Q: 0.015 mag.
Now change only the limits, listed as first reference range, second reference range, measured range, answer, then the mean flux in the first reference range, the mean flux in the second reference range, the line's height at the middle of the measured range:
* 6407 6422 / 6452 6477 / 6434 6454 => 0.03 mag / 30.9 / 31.7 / 31.4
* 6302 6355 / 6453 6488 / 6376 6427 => 0.03 mag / 30.7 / 32.2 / 31.5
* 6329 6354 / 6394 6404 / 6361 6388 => 0.01 mag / 31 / 30.2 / 30.5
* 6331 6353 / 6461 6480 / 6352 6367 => 0.05 mag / 31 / 31.6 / 31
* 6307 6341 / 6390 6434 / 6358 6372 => 0.03 mag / 30.6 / 31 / 30.8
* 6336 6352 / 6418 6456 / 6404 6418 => 0.00 mag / 30.9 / 31.2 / 31.1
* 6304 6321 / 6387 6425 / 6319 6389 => 0.00 mag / 30.2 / 30.7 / 30.4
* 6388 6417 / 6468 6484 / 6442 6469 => 0.03 mag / 30.5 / 32.7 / 32.1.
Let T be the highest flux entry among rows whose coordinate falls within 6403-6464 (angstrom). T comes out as 33.6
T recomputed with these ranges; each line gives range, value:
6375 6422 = 32.2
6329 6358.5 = 32.6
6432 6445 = 32.9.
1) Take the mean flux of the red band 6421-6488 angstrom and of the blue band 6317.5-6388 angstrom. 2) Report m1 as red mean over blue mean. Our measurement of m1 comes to 1.04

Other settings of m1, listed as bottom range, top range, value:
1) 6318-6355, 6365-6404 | 0.98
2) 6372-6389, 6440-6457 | 1.04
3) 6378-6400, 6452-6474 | 1.06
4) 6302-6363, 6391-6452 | 1.01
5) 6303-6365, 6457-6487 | 1.05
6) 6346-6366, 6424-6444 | 1.02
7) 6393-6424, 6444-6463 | 1.02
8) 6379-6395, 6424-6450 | 1.05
